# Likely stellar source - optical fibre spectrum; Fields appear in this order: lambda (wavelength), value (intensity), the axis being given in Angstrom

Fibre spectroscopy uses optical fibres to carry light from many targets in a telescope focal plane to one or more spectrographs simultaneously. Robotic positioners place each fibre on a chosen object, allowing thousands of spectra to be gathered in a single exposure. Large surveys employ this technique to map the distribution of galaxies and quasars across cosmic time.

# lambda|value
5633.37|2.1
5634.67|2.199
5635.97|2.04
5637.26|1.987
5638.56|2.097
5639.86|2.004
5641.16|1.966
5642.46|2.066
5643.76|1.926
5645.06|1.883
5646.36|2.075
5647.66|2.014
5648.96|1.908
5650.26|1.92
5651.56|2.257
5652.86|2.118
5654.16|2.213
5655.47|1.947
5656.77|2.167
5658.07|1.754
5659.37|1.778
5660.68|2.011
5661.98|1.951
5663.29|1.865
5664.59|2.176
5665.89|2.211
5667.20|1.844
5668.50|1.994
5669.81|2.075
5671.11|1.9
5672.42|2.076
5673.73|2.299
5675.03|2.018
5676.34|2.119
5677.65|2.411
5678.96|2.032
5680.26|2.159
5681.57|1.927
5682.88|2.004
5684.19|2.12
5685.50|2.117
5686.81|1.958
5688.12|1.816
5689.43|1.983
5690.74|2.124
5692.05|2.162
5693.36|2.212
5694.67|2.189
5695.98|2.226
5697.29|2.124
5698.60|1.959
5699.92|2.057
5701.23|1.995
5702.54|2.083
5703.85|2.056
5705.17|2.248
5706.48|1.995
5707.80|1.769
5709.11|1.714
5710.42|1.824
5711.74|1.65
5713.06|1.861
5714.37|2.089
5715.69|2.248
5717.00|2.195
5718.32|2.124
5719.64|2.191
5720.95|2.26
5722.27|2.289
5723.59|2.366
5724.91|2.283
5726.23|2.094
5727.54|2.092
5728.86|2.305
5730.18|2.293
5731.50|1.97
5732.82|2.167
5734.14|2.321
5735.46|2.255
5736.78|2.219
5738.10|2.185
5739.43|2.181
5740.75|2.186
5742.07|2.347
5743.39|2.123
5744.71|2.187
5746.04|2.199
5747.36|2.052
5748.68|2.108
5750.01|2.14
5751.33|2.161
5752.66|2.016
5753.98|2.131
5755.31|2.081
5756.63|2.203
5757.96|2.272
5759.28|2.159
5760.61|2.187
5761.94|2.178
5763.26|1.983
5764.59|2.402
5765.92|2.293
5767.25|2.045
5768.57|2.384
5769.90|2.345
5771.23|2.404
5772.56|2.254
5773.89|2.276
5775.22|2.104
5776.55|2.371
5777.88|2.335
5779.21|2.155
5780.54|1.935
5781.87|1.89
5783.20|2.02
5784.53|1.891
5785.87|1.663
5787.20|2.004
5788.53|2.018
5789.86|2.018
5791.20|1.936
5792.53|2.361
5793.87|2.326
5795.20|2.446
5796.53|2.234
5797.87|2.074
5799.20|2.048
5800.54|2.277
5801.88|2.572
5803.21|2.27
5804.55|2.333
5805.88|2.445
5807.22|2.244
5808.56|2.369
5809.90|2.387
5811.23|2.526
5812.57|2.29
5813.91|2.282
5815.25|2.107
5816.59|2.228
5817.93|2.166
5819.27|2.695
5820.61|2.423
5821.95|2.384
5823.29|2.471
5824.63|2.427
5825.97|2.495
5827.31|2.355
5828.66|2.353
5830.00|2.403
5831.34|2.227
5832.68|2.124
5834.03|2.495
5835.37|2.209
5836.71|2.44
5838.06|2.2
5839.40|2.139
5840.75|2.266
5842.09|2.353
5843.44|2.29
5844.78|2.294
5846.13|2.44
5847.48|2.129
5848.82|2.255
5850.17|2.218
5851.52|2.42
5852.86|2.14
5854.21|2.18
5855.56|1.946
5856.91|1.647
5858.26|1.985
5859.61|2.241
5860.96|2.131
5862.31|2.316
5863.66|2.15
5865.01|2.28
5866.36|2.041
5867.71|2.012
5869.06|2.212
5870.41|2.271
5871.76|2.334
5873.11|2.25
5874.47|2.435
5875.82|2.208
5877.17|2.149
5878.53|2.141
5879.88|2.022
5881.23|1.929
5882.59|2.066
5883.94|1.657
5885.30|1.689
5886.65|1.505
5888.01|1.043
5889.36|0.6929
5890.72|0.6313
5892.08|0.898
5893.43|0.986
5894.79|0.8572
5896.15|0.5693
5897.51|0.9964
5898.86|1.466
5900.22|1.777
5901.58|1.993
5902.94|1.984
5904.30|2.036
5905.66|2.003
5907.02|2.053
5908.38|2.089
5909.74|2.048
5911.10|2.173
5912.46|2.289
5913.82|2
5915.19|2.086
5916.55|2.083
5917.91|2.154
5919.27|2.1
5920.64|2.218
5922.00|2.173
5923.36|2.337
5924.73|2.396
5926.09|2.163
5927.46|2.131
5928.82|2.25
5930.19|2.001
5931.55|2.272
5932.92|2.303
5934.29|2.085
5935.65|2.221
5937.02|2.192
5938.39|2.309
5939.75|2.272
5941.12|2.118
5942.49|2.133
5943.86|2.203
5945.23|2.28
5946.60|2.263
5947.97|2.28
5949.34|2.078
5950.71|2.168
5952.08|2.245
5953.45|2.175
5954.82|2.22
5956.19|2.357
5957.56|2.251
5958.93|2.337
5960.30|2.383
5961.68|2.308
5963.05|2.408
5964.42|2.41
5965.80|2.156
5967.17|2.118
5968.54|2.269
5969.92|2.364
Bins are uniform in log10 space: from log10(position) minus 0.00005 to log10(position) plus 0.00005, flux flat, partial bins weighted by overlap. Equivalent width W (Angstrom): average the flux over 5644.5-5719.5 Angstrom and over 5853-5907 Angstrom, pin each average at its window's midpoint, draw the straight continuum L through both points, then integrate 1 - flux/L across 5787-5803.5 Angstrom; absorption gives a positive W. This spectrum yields -2.7 Angstrom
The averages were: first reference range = 2.04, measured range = 2.2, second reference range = 1.79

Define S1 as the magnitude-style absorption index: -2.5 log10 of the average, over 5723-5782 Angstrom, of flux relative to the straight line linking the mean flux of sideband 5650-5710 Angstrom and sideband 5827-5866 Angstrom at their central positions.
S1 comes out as -0.04 mag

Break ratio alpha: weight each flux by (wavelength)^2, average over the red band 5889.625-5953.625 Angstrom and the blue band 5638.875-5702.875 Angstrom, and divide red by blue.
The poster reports 1.05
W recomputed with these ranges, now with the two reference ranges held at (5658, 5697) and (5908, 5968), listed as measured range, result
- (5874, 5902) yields 8.8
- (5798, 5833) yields -3.3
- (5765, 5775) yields -0.8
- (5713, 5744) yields -1.7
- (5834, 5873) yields -0.8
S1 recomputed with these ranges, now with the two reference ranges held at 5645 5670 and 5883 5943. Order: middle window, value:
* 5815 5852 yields -0.22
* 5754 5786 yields -0.12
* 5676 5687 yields -0.05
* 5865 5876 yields -0.18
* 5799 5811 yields -0.22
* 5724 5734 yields -0.11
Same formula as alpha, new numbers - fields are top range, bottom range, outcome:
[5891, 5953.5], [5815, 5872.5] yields 0.91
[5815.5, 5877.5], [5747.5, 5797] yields 1.07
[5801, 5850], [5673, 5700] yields 1.17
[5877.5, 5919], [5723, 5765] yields 0.81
